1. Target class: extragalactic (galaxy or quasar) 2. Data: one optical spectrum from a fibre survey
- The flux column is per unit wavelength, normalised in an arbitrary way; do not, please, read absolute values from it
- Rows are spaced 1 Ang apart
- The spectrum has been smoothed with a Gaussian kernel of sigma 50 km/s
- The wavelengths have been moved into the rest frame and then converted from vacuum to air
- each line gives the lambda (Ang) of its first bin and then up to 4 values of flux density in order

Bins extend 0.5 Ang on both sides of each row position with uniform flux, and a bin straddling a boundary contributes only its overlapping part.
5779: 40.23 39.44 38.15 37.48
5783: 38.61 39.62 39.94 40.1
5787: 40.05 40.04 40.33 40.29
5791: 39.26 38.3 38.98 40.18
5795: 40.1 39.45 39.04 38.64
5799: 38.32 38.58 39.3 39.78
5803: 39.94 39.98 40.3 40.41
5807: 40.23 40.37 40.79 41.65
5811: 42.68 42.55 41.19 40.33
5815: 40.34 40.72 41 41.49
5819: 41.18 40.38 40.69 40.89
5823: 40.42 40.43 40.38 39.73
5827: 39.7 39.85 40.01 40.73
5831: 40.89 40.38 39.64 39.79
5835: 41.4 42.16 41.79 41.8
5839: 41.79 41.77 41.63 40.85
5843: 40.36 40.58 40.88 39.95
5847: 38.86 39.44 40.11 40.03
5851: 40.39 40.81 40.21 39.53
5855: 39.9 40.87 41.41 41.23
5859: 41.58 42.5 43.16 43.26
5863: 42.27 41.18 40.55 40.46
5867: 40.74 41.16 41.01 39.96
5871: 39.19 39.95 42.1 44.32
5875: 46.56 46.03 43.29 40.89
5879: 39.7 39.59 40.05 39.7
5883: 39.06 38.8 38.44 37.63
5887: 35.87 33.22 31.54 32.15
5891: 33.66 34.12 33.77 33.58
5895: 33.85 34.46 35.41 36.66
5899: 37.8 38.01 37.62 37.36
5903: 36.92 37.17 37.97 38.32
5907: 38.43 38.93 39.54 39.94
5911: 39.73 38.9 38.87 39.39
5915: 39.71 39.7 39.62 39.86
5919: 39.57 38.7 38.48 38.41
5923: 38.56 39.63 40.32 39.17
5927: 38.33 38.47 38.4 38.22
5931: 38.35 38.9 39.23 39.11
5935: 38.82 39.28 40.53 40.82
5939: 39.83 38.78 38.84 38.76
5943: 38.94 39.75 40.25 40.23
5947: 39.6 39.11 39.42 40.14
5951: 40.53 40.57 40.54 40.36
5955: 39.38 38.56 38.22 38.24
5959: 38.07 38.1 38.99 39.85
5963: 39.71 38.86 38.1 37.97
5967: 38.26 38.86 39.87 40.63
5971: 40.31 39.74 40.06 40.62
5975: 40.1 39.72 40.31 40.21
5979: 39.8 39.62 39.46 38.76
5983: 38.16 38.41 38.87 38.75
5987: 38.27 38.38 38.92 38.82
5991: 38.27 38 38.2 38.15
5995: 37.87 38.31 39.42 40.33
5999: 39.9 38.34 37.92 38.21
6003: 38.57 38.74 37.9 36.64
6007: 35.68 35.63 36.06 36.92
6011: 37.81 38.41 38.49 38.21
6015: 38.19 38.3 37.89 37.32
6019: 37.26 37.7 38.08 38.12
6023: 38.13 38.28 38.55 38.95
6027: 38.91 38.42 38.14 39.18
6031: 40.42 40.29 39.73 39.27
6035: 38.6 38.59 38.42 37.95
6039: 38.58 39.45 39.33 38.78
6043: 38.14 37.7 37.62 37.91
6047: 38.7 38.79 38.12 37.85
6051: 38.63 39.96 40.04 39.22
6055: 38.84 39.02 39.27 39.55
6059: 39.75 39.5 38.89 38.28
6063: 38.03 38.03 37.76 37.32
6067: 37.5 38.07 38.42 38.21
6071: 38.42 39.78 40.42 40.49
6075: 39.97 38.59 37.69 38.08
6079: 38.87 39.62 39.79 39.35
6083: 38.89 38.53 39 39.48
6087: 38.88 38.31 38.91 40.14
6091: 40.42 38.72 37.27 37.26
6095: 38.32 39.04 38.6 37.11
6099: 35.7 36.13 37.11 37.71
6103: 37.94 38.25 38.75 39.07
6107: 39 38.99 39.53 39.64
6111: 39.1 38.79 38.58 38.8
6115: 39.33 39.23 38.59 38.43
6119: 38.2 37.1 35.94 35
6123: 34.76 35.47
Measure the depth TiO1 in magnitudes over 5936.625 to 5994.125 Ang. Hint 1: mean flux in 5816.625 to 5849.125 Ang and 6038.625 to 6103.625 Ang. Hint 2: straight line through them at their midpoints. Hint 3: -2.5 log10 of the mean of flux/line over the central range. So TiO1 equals 0.01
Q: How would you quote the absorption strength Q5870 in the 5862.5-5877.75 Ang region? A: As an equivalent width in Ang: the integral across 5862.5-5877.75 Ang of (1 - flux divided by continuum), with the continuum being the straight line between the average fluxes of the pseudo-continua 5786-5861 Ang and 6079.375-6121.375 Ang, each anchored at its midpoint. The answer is -0.7 Ang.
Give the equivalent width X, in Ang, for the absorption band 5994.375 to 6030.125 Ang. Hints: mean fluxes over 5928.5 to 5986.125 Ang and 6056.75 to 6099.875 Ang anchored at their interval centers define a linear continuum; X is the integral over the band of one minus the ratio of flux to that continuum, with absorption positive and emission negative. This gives 0.9 Ang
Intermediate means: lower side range 39.3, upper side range 38.7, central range 38.1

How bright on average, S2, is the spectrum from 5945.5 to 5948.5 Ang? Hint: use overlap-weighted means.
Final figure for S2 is 39.6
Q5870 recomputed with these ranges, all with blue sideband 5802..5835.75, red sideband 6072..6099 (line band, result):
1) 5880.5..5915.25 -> 2.7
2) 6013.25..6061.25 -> 0.6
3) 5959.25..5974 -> 0.1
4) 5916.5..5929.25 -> 0.3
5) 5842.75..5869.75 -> -0.3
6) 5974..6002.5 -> 0.4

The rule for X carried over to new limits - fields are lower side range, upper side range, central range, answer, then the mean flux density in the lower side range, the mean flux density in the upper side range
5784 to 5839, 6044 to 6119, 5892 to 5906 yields 1.26 Ang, 40.3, 38.7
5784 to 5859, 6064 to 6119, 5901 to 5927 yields 0.58 Ang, 40.4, 38.6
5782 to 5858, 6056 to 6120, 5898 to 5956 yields 0.80 Ang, 40.3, 38.6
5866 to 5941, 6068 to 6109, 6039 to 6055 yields -0.02 Ang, 38.7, 38.6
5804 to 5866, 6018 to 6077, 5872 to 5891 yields 0.53 Ang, 40.8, 38.7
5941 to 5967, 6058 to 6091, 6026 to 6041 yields 0.00 Ang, 39.3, 38.9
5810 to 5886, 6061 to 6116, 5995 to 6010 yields 0.57 Ang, 40.9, 38.6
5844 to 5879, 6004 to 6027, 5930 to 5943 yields 0.10 Ang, 41.3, 37.7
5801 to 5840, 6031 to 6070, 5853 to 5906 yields 1.61 Ang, 40.7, 38.7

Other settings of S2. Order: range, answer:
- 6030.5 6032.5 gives 40.4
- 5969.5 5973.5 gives 40.2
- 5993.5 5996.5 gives 38.1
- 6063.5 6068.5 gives 37.7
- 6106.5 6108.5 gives 39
